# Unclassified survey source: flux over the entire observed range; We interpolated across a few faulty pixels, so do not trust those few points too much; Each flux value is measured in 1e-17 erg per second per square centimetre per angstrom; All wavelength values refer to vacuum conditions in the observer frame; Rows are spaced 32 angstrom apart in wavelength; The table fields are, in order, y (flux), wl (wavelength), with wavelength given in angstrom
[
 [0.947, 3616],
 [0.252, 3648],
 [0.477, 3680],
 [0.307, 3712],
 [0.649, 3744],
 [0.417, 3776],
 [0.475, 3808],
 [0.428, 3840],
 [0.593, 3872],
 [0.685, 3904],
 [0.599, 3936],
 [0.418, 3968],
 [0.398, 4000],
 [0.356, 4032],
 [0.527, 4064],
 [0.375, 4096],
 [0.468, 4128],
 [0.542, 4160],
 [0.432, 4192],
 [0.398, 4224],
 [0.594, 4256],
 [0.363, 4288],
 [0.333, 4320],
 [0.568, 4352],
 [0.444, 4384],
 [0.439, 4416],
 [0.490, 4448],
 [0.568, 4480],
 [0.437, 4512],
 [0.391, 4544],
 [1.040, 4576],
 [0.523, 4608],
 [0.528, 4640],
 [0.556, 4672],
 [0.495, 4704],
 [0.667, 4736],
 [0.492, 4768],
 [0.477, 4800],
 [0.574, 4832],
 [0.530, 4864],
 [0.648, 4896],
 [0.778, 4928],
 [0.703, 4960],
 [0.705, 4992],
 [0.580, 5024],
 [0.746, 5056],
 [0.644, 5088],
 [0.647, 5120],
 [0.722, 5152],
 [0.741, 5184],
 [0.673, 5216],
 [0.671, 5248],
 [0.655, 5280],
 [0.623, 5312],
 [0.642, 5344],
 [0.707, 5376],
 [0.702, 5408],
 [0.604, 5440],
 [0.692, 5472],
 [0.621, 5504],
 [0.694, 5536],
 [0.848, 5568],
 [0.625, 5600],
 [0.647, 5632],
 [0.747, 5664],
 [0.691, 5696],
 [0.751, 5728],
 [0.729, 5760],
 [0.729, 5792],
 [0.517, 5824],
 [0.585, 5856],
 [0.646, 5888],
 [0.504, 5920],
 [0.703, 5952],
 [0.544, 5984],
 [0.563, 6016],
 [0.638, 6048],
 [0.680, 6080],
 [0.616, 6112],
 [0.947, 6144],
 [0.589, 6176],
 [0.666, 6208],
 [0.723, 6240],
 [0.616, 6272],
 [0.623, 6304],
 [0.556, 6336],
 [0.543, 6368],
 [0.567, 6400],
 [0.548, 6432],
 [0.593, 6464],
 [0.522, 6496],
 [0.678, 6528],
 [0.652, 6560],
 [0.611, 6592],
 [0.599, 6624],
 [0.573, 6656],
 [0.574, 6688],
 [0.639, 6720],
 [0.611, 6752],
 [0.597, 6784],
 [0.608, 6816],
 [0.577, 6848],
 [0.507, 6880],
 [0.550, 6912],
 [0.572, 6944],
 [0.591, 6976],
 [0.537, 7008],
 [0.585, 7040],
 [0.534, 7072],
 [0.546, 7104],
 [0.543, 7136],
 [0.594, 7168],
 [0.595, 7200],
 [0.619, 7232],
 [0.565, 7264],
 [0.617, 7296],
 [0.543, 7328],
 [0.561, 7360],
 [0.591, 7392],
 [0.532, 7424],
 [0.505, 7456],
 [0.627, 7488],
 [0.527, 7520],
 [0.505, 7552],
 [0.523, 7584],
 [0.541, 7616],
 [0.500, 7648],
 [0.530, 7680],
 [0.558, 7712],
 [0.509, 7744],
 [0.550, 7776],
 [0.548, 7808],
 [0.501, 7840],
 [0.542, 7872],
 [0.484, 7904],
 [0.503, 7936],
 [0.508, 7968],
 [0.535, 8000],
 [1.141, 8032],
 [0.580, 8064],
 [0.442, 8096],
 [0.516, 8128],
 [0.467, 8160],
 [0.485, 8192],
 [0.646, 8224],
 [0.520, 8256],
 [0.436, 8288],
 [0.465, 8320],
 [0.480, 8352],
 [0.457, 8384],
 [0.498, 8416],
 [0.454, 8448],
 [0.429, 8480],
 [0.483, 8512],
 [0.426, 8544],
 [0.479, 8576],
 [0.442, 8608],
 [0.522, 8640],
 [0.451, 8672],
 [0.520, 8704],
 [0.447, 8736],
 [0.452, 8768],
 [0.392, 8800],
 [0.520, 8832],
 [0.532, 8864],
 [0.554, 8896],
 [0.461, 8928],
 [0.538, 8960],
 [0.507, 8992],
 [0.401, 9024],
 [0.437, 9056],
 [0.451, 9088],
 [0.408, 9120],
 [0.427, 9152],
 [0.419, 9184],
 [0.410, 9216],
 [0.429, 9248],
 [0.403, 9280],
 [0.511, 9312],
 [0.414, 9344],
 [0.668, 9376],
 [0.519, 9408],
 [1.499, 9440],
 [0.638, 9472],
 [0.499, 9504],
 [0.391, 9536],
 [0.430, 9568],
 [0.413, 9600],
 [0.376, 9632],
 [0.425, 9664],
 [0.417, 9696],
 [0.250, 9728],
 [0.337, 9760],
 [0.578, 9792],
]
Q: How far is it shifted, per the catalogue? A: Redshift 0.22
